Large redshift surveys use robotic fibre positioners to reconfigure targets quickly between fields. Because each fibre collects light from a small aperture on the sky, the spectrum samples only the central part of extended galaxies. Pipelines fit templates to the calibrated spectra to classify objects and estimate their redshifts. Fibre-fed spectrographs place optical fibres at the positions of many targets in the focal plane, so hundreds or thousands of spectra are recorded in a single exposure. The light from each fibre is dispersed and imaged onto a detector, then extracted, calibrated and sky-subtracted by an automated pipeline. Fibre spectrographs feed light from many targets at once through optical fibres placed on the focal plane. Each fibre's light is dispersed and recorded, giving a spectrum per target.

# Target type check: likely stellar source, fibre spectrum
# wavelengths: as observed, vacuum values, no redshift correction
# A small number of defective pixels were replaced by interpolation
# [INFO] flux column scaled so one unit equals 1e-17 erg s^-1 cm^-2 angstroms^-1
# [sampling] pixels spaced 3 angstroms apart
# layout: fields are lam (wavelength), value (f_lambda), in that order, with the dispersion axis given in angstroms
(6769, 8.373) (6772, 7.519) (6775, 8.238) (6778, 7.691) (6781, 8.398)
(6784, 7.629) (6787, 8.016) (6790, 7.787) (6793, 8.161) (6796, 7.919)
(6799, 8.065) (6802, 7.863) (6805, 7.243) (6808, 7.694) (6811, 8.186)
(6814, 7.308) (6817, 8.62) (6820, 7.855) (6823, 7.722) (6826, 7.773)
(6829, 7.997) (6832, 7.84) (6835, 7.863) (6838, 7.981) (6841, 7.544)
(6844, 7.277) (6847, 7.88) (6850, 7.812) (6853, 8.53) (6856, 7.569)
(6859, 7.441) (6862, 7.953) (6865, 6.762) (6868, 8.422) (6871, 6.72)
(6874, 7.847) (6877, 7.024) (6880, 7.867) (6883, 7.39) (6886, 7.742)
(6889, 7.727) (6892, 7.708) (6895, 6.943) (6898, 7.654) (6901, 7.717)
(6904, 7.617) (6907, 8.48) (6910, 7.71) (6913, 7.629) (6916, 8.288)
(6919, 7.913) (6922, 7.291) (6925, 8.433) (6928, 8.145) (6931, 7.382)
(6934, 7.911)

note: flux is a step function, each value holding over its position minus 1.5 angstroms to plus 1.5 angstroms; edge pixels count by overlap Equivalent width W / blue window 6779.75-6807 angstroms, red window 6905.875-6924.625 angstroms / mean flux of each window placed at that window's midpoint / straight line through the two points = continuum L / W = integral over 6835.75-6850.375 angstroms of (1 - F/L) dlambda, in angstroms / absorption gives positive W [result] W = 0.4 angstroms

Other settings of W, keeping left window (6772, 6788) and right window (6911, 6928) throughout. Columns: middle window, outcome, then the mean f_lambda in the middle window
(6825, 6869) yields 0.9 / 7.77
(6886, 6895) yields 0.4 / 7.59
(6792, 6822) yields 0.2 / 7.88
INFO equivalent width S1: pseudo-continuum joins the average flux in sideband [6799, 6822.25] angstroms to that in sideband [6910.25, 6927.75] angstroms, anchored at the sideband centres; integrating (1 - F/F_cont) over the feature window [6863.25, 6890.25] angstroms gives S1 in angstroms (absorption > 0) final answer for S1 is 1.31 angstroms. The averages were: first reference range 7.84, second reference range 7.91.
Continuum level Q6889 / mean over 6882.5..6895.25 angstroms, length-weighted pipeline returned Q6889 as 7.57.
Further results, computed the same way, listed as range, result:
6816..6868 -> 7.8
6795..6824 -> 7.85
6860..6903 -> 7.53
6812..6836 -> 7.88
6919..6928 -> 7.92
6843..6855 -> 7.89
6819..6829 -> 7.81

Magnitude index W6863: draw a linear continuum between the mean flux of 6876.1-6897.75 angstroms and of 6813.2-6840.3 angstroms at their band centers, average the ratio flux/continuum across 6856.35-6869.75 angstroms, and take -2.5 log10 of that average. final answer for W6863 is 0.01 mag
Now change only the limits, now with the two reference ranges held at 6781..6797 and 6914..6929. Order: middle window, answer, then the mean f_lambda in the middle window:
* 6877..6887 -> 0.06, 7.57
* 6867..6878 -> 0.07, 7.48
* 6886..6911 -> 0.04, 7.7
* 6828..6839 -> 0.01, 7.91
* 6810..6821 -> 0.00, 7.99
